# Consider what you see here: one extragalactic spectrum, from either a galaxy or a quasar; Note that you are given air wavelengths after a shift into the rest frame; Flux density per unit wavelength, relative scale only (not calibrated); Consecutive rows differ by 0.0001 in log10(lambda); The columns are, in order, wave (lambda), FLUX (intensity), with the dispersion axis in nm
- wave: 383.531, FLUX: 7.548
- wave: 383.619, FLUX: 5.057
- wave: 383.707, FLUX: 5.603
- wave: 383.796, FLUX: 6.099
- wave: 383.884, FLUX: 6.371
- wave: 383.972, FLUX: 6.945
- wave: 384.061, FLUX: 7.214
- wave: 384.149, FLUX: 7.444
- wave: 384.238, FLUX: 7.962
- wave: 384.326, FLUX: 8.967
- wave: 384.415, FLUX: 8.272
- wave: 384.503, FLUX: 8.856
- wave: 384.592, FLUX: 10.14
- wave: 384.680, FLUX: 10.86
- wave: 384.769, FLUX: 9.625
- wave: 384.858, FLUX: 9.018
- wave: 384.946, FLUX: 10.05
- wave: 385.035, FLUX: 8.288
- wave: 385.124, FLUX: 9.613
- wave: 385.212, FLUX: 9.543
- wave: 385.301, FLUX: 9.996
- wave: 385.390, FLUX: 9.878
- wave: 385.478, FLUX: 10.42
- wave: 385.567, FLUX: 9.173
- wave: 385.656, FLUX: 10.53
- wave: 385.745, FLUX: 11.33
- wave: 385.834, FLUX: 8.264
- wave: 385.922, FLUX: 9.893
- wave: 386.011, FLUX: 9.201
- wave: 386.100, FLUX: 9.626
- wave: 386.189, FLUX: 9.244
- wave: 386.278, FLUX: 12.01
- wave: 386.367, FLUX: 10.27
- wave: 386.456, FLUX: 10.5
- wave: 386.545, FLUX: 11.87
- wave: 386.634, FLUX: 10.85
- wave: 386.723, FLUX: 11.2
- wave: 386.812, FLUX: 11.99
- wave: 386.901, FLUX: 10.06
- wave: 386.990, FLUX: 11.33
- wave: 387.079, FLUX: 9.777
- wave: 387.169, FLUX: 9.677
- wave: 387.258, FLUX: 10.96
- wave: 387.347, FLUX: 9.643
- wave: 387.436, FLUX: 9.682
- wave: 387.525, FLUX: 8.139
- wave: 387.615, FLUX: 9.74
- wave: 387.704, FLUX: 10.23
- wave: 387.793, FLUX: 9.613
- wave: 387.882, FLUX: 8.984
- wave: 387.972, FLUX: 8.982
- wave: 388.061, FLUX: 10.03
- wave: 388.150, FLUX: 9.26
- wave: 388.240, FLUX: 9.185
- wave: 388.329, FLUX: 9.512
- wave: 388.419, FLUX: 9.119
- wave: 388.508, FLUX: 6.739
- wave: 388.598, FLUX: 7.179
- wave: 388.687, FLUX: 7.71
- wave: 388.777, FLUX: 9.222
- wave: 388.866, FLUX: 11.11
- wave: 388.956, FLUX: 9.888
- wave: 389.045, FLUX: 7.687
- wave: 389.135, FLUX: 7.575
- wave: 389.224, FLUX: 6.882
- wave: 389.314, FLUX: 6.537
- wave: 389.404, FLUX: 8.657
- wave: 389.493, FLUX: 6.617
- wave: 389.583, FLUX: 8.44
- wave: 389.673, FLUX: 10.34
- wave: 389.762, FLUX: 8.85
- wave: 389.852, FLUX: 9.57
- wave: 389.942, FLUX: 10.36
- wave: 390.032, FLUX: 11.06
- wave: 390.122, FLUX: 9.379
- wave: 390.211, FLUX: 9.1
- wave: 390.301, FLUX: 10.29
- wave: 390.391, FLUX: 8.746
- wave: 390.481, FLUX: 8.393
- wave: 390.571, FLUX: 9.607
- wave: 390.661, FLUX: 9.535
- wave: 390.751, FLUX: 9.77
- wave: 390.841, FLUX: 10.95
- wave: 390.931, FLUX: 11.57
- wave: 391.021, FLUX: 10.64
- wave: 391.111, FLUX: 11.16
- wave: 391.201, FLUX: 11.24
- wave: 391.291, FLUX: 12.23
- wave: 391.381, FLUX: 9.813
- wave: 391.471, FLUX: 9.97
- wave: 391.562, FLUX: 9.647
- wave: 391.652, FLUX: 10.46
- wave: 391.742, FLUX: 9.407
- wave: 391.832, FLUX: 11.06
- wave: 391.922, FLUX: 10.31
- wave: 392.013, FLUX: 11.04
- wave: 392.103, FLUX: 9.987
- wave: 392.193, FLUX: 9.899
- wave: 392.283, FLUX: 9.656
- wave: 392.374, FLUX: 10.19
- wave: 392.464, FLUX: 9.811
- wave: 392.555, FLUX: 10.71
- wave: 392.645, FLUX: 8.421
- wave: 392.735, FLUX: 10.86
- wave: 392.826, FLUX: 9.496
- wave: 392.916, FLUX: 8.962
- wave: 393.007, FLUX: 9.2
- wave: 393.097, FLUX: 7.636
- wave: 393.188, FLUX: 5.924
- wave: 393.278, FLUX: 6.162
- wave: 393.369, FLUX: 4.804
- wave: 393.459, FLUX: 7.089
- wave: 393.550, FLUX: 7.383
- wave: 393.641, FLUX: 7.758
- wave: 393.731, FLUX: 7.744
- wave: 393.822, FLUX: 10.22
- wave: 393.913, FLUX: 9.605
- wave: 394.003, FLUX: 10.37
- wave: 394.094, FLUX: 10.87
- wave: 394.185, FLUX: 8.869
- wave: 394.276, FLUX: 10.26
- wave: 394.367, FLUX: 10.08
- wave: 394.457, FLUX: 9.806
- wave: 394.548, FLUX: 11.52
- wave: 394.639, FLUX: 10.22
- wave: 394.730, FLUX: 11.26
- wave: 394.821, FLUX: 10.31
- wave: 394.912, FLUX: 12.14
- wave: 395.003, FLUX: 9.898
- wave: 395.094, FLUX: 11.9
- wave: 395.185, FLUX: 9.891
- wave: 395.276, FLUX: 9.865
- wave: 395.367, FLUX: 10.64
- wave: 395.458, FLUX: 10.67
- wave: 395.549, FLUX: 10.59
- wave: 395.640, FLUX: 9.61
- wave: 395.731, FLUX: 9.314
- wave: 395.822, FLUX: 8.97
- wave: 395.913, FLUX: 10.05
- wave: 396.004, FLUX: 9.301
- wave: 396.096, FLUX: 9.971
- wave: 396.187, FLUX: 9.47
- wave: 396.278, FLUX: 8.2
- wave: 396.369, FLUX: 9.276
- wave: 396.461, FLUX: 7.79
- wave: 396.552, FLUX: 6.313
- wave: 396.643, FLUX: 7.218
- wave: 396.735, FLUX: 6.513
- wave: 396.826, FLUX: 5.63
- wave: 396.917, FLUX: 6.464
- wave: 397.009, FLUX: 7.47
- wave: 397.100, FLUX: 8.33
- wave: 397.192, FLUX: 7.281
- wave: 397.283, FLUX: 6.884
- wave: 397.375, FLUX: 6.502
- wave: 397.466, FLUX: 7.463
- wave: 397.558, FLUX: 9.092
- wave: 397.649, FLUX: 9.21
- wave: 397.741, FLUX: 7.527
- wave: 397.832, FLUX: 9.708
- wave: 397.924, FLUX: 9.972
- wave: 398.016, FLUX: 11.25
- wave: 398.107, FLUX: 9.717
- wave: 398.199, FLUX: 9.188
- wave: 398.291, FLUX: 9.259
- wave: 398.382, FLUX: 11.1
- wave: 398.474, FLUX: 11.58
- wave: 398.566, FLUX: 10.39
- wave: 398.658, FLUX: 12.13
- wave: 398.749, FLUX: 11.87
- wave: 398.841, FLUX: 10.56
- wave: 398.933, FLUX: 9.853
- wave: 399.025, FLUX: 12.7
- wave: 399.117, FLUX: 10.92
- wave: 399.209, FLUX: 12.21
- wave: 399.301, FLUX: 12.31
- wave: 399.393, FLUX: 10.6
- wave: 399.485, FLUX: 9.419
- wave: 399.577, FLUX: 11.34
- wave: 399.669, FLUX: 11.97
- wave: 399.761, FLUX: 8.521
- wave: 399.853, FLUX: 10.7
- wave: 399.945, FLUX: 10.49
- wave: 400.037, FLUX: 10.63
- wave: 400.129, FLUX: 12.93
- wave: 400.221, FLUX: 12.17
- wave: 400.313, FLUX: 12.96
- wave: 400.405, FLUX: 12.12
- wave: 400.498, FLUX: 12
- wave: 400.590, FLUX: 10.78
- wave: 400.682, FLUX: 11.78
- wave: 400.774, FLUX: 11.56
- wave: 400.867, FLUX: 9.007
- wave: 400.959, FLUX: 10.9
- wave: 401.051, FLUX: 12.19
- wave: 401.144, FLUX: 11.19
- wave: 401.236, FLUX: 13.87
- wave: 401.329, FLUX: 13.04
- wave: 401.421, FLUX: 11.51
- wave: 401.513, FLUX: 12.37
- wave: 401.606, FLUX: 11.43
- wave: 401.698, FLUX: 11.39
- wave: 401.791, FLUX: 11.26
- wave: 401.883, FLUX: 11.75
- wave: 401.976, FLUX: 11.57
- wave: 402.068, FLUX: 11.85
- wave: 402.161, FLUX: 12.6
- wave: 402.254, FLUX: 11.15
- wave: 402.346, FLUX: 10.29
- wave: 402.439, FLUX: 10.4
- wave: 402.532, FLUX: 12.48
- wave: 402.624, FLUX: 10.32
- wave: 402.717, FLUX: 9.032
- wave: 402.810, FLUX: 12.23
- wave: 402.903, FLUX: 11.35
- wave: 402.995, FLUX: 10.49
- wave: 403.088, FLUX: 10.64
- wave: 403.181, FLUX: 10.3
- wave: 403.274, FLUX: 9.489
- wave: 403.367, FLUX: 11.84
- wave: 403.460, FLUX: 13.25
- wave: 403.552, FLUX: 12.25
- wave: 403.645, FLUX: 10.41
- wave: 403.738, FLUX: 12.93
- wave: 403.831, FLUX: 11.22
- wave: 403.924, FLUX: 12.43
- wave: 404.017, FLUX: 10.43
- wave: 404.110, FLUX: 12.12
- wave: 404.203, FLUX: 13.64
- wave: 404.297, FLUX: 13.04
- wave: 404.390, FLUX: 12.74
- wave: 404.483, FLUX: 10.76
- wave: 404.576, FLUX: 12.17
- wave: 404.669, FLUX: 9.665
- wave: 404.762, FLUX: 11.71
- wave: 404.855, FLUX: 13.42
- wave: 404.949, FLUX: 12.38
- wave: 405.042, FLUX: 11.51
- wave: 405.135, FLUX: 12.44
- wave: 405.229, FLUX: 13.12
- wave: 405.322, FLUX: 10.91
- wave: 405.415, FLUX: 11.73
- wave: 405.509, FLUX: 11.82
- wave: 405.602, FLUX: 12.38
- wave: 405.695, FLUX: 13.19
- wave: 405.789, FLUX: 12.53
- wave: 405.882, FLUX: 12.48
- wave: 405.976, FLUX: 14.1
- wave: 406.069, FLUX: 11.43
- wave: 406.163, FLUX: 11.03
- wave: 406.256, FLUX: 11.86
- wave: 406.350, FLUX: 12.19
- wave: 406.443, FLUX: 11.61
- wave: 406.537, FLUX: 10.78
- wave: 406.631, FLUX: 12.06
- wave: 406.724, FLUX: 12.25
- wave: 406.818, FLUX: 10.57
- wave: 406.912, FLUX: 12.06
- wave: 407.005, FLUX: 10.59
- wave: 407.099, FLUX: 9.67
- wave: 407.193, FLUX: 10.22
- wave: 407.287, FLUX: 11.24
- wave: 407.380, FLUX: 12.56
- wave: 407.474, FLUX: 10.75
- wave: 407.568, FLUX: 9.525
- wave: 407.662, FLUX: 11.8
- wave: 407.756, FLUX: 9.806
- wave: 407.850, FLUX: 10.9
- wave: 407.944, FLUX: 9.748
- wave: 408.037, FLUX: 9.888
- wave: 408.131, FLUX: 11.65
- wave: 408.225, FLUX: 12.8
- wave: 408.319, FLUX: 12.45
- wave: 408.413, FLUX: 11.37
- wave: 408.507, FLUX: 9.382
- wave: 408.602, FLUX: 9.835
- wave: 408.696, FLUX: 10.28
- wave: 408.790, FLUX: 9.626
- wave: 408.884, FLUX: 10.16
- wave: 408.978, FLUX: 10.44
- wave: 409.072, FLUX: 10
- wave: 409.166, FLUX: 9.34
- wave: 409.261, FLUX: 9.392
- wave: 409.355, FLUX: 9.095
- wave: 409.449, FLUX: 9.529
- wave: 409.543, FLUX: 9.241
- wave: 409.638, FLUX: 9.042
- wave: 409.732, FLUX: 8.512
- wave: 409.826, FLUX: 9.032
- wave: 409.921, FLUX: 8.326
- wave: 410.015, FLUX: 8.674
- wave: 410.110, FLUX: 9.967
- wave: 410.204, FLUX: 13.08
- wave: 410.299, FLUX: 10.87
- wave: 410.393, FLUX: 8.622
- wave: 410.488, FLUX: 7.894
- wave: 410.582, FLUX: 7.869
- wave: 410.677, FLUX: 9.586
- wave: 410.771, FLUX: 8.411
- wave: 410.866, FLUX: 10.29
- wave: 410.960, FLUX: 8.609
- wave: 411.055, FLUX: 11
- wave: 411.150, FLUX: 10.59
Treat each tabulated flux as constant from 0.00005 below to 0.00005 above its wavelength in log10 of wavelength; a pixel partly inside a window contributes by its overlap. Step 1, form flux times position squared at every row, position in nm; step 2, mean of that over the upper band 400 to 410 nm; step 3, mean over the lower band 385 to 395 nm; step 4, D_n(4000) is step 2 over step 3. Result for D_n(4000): 1.3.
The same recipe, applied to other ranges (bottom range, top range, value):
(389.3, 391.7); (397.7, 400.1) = 1.13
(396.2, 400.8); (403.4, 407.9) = 1.24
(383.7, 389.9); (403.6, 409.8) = 1.34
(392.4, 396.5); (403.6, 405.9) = 1.35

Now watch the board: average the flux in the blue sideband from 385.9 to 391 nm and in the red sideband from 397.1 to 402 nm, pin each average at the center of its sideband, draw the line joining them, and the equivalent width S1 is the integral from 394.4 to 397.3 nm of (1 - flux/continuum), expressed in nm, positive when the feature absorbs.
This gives 0.32 nm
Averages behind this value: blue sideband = 9.52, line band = 9.17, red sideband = 10.7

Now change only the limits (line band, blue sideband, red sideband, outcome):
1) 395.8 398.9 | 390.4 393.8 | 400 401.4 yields 0.57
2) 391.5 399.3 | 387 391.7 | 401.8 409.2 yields 0.57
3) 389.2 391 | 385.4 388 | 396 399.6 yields 0.11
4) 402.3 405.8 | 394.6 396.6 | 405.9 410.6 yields -0.47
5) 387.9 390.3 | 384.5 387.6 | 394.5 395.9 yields 0.32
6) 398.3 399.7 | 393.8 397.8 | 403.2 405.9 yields -0.14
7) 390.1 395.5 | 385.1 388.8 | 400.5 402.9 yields 0.36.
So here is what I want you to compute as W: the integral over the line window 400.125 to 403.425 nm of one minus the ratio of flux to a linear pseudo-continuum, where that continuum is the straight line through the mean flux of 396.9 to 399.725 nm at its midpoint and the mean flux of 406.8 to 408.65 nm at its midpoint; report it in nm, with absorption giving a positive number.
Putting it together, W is -0.40 nm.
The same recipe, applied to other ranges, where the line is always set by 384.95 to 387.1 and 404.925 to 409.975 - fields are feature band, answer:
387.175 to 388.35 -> 0.083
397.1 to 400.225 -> 0.137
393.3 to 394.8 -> 0.181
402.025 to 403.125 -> -0.032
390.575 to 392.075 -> -0.019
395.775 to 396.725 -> 0.178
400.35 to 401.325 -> -0.083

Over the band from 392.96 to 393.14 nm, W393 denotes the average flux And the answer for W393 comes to 8.43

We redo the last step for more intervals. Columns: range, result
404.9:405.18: 12.1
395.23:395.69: 10.3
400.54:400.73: 11.3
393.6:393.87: 8.6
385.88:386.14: 9.56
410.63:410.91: 9.42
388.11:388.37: 9.31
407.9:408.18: 10.5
